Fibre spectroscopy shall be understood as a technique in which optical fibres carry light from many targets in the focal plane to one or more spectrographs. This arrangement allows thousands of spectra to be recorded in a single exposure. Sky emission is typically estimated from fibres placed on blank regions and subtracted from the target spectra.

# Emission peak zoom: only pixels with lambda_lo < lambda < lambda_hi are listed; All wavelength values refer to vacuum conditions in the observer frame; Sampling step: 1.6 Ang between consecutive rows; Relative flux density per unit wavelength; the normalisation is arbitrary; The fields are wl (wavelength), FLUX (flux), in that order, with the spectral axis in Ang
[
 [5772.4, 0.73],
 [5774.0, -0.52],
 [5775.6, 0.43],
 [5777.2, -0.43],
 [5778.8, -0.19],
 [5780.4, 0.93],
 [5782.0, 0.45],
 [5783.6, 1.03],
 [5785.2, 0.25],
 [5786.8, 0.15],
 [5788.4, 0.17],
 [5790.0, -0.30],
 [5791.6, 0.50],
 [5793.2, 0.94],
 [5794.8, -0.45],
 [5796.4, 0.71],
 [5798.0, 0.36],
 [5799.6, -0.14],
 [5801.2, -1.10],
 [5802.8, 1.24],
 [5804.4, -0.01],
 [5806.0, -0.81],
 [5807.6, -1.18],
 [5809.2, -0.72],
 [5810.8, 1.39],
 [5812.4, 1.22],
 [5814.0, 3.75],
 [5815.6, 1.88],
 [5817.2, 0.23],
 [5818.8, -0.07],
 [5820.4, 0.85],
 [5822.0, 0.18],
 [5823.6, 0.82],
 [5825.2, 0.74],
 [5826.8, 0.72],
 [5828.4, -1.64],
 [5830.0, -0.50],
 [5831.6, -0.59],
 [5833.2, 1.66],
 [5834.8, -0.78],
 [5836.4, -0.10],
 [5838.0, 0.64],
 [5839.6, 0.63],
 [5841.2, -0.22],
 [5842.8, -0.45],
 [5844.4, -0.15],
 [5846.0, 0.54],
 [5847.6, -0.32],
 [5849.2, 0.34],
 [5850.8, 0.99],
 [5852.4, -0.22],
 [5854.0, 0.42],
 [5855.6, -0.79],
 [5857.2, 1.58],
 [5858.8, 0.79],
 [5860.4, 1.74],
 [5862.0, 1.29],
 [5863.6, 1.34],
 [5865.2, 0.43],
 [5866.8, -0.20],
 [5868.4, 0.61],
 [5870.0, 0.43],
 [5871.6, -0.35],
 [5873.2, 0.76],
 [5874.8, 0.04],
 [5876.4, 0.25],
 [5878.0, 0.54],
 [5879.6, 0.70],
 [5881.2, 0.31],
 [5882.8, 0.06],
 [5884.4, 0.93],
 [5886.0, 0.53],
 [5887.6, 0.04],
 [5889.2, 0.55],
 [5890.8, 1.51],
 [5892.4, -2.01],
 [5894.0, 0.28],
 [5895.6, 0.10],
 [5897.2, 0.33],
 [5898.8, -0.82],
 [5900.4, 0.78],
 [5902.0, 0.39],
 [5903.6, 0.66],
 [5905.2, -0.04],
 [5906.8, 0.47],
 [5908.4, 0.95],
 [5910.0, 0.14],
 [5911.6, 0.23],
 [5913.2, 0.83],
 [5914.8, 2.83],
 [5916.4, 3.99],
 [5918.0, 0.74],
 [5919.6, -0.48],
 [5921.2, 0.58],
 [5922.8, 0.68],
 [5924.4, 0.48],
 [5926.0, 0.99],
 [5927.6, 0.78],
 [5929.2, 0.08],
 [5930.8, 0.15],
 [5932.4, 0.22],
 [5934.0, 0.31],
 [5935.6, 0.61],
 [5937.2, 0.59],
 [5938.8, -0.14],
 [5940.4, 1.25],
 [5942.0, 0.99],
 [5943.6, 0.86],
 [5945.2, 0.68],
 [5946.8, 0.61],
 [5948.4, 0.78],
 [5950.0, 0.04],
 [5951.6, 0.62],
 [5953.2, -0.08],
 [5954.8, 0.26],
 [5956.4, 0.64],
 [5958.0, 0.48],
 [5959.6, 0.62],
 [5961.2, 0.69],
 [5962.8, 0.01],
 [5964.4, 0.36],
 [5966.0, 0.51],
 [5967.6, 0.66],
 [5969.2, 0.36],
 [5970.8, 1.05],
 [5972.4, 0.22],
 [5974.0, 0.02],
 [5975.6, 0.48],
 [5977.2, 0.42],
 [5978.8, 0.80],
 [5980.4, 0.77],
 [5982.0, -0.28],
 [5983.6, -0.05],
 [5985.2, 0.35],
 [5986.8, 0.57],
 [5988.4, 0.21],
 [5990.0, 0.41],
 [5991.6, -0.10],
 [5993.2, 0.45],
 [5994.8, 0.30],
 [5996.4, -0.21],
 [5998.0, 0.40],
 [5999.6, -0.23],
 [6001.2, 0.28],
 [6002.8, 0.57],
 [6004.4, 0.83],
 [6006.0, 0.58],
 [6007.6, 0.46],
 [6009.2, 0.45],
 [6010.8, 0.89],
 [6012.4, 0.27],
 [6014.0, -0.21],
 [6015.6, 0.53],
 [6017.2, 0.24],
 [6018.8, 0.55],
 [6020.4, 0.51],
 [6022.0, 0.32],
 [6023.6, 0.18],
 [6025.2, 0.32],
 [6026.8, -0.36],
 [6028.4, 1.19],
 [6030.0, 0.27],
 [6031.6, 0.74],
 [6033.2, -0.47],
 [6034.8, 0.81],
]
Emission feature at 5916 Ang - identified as [O III] 5007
